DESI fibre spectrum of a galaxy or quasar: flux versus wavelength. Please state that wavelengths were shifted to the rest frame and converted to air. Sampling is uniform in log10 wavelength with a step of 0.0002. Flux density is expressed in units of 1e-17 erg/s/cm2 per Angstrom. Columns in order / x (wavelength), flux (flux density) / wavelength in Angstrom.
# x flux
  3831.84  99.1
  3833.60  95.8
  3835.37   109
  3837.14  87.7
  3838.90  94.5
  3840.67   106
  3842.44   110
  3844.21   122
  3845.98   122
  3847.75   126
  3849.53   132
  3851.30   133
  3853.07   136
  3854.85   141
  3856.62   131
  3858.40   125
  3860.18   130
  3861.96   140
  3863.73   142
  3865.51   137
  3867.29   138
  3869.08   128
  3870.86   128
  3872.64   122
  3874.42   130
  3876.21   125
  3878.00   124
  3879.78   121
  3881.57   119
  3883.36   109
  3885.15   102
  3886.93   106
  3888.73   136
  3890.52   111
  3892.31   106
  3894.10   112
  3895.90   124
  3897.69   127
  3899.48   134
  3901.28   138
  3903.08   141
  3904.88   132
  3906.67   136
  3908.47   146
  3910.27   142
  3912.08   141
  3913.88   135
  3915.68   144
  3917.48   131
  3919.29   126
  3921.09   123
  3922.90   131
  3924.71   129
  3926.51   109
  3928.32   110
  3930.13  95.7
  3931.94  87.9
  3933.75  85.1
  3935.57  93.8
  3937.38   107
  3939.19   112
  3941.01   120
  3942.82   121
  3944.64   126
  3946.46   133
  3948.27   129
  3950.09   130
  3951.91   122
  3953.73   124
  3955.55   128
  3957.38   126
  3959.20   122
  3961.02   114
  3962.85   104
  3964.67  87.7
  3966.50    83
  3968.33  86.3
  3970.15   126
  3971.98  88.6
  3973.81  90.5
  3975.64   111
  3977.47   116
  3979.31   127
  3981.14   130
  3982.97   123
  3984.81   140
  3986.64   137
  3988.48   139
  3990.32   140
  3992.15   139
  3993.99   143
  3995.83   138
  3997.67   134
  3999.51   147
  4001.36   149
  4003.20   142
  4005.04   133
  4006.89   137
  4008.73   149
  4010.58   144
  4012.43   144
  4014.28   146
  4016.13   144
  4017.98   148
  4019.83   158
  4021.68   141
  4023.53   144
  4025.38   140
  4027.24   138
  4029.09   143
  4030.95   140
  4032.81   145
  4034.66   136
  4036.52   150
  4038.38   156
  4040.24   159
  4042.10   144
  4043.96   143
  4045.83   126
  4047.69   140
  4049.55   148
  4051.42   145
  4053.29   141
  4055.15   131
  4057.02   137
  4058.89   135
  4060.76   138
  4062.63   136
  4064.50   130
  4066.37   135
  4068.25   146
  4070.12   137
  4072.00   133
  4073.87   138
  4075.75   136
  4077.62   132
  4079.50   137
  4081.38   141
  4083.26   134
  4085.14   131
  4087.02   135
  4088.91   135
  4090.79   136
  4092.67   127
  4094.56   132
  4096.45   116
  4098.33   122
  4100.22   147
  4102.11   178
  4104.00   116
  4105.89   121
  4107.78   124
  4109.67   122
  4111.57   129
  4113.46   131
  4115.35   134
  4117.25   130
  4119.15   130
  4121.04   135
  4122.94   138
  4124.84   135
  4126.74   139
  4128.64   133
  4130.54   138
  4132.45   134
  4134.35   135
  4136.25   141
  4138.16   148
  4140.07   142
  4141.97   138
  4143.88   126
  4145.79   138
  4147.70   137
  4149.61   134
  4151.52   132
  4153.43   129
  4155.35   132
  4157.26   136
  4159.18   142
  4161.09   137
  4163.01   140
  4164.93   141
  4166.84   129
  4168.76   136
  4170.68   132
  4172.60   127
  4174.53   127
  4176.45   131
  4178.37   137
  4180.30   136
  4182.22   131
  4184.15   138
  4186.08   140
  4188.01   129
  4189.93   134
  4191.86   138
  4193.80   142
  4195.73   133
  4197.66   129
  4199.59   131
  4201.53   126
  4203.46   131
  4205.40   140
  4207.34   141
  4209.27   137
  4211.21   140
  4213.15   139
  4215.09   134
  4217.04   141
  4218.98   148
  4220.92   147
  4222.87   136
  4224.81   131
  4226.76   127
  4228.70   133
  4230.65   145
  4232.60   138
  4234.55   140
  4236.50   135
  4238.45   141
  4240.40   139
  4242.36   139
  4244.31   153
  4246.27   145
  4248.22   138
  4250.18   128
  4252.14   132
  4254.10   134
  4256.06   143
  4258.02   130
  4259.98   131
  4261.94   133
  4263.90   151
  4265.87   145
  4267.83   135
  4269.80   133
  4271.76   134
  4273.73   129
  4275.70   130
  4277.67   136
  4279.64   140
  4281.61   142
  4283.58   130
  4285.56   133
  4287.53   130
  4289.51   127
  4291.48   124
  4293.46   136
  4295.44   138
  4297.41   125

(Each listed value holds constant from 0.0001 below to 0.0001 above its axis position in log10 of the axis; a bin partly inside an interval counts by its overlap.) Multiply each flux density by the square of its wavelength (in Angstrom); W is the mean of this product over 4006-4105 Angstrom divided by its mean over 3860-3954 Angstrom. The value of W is 1.22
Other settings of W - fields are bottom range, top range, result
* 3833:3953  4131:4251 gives 1.29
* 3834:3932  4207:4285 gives 1.32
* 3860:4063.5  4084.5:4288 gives 1.17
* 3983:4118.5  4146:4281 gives 1.07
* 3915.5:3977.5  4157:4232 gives 1.36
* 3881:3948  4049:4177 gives 1.23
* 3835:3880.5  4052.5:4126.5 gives 1.20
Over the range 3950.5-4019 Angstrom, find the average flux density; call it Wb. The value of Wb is 127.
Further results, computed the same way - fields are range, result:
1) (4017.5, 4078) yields 141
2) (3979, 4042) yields 142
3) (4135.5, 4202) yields 135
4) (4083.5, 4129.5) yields 132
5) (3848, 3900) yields 126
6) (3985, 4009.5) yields 141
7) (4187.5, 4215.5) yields 135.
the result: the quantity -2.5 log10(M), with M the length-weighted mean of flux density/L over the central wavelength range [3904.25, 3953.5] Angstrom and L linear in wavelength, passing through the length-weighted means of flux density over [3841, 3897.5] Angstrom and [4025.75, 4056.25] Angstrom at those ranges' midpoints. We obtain 0.07 mag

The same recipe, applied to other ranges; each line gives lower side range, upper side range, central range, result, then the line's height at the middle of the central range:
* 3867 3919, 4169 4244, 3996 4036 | -0.10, 131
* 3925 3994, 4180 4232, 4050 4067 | -0.11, 124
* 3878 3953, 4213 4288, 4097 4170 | -0.03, 132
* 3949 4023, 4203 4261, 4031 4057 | -0.10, 131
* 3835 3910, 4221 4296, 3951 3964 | 0.07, 127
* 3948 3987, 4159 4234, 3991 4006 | -0.19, 118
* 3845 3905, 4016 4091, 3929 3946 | 0.23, 131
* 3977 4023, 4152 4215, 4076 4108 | 0.03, 137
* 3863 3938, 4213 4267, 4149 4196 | 0.01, 135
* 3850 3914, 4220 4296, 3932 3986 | 0.15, 130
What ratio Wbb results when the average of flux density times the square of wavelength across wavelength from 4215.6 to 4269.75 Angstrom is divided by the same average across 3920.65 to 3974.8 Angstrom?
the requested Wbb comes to 1.4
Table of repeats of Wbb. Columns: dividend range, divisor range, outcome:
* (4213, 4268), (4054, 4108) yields 1.11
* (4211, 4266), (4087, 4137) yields 1.10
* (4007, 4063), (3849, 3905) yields 1.22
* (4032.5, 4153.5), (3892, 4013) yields 1.17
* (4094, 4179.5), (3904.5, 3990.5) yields 1.23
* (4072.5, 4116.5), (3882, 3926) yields 1.15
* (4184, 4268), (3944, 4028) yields 1.19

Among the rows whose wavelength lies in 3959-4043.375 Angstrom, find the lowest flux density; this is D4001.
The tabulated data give 83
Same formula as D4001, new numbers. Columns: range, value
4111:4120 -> 129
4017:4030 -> 138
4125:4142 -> 133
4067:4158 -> 116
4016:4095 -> 126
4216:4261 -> 127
